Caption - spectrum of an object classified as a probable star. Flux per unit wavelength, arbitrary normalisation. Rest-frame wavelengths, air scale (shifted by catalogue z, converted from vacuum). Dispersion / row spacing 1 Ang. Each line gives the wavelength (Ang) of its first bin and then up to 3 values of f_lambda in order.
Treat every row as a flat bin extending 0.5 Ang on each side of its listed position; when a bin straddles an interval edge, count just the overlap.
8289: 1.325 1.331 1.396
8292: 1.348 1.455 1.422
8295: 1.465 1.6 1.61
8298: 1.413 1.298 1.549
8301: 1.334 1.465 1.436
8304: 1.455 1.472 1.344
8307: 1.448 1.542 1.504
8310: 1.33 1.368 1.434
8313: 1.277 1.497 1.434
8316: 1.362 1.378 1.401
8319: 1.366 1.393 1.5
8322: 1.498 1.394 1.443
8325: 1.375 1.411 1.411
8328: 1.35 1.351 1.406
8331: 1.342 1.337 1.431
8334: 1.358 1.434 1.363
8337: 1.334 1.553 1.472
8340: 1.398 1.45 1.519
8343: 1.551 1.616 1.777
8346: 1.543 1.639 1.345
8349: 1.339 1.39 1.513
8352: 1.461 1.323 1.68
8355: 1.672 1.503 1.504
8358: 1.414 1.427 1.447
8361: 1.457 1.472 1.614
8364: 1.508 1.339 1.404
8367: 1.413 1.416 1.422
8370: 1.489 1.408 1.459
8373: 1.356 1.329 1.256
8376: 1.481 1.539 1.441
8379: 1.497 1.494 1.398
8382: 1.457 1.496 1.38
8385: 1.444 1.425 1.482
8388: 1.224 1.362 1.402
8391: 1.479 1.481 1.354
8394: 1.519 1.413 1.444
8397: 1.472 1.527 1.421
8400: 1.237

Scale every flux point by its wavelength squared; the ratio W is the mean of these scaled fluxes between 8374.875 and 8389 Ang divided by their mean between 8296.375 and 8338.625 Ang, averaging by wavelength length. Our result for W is 1.03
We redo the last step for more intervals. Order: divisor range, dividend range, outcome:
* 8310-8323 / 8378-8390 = 1.03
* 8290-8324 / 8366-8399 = 1.02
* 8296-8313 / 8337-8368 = 1.05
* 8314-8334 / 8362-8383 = 1.04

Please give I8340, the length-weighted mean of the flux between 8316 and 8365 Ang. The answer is 1.45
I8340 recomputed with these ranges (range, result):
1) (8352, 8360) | 1.5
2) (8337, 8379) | 1.47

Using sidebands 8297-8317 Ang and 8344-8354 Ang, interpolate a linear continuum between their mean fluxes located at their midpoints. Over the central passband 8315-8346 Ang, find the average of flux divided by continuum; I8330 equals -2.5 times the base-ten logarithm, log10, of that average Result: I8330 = 0.02 mag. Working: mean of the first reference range 1.42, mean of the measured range 1.43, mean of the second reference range 1.5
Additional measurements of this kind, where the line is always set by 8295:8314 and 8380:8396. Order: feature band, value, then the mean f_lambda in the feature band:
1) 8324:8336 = 0.039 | 1.38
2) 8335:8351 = -0.039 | 1.49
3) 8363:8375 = 0.010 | 1.41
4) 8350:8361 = -0.043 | 1.49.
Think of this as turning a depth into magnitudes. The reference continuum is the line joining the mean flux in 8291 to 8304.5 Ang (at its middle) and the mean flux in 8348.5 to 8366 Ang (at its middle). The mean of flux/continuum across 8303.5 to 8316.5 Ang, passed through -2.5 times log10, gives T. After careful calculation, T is 0.025 mag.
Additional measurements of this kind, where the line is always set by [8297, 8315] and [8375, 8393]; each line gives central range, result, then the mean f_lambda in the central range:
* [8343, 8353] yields -0.06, 1.51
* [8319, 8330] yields 0.01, 1.41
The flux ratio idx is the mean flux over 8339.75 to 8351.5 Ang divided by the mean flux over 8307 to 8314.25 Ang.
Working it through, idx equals 1.06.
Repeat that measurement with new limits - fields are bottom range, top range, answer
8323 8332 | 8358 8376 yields 1.03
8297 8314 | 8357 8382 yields 1.01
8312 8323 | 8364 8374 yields 1.00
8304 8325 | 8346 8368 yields 1.04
